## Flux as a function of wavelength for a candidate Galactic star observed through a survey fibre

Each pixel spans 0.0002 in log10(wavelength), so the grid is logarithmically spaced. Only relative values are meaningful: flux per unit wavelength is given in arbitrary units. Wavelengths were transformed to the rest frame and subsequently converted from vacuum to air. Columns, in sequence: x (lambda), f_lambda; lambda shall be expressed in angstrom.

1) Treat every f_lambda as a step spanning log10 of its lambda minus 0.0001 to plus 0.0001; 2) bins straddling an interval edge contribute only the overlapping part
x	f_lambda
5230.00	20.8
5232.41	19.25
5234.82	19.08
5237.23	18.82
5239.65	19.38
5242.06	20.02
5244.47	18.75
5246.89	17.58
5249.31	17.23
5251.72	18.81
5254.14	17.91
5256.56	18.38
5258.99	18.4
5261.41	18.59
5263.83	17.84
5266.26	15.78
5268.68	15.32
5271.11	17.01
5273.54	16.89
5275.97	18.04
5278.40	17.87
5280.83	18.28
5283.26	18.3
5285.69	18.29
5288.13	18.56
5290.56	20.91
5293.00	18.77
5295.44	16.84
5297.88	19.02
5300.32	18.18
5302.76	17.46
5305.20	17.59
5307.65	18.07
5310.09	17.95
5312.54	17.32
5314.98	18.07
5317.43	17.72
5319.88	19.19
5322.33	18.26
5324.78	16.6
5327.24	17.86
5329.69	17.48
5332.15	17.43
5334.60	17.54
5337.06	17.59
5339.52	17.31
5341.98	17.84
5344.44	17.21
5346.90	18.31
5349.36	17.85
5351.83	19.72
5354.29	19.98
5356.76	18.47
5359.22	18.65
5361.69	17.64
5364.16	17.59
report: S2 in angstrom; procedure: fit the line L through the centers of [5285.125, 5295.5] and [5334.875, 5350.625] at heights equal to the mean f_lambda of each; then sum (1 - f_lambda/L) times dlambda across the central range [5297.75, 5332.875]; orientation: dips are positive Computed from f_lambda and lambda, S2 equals 0.88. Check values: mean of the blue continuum 18.9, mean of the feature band 17.8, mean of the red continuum 17.7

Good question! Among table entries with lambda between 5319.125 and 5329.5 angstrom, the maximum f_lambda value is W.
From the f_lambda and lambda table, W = 19.19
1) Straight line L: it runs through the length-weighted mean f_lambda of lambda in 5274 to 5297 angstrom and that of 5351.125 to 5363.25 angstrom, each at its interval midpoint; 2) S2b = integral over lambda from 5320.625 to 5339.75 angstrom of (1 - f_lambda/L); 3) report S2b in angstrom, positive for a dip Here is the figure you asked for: 1.1 angstrom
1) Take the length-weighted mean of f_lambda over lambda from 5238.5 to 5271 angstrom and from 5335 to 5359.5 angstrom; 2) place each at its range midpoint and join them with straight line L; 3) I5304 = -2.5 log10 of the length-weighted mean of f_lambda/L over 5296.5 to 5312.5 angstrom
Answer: 0.01 mag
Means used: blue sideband 18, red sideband 18.3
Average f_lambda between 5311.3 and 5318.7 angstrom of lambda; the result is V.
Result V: 17.7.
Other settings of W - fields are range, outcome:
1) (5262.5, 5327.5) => 20.91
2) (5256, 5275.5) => 18.59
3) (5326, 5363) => 19.98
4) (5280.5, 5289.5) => 18.56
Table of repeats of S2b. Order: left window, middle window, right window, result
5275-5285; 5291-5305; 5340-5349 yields -0.1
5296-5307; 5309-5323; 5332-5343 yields -0.2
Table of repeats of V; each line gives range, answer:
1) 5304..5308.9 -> 17.8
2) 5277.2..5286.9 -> 18.2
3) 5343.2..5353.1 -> 18.3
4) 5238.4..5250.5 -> 18.6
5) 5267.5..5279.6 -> 17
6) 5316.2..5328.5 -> 17.9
